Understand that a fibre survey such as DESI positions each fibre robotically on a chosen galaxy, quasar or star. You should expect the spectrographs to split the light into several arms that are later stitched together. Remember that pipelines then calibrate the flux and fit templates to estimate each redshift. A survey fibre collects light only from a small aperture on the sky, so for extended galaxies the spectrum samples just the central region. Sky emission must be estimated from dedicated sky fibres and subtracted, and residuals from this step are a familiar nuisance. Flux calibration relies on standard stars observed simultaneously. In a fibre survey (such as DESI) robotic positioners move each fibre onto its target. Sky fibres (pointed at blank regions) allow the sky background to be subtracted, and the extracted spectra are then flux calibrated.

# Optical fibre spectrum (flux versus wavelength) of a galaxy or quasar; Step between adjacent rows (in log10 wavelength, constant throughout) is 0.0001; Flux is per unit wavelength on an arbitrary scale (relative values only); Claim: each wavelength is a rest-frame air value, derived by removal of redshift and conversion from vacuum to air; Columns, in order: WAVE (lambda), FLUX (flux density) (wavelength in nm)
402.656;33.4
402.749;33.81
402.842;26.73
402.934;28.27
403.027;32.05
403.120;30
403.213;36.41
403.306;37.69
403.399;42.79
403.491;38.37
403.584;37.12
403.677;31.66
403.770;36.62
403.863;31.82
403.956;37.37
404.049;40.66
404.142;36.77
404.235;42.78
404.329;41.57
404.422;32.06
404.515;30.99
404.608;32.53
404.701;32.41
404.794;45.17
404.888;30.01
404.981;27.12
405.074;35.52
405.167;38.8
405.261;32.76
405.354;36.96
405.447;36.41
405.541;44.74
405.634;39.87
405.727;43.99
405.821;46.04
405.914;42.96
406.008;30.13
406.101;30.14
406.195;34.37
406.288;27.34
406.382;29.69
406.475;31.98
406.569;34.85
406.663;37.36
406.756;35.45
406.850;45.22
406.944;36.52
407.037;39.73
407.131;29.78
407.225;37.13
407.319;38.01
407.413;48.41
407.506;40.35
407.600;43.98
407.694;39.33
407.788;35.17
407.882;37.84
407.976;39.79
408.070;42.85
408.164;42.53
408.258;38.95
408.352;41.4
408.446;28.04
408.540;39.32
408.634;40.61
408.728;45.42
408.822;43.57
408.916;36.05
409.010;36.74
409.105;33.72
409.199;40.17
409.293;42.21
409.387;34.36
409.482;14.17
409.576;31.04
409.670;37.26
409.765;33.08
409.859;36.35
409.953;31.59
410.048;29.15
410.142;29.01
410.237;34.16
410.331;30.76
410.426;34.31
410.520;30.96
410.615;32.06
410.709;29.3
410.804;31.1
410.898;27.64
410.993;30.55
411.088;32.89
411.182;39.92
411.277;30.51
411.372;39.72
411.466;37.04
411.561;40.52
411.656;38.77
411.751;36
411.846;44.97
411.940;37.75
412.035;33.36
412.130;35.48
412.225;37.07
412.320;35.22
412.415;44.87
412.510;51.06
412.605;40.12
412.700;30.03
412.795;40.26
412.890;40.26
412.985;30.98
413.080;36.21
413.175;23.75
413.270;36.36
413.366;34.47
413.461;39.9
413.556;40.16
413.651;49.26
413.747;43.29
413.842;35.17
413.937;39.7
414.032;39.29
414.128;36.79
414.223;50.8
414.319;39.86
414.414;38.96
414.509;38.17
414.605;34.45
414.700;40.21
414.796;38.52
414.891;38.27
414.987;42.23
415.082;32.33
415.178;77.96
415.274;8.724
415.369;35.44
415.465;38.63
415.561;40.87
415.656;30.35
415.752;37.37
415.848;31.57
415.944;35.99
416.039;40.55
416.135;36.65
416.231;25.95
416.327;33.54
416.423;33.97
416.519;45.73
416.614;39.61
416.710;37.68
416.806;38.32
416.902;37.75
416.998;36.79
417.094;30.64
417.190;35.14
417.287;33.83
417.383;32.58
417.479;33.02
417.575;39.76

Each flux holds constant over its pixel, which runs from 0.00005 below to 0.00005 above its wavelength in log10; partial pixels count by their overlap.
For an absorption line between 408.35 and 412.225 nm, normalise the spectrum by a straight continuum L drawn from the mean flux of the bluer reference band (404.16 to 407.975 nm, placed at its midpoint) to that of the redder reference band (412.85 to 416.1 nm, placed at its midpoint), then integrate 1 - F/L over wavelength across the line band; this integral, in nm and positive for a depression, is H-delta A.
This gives 0.28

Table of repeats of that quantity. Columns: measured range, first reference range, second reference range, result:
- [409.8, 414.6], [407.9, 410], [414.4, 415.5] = 0.17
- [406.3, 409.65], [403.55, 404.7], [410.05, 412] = -0.23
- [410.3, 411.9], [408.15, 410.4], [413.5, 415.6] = 0.10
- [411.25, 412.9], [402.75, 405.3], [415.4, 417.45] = -0.14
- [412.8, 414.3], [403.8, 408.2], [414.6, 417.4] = -0.07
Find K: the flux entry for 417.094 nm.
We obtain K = 30.64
